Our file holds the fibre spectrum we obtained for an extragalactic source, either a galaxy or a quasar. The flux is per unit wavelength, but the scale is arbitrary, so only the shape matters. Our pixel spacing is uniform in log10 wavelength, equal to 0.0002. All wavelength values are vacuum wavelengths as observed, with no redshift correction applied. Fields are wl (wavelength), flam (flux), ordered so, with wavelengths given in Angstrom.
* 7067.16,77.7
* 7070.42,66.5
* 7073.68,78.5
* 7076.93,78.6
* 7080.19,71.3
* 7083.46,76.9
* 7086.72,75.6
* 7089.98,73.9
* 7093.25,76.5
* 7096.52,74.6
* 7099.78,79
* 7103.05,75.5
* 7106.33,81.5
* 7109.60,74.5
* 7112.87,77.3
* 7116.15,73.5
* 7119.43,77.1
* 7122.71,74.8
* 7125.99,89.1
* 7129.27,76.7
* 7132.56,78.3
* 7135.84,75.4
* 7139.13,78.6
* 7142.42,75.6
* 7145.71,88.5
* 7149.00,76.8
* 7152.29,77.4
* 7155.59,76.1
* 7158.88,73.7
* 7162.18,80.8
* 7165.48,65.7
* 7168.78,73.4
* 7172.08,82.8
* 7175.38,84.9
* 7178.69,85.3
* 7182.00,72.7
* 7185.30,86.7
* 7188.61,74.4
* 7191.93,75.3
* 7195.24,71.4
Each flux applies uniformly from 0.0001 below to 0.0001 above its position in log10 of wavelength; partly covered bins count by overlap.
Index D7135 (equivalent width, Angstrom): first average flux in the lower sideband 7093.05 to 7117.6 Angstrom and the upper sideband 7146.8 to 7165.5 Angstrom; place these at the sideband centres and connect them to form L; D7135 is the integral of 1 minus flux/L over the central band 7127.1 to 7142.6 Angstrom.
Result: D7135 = -0.21 Angstrom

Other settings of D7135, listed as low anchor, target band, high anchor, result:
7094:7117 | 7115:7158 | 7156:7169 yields -1.9 Angstrom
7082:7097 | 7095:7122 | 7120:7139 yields 0.2 Angstrom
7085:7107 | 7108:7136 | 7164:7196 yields -0.3 Angstrom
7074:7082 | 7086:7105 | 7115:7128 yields 0.2 Angstrom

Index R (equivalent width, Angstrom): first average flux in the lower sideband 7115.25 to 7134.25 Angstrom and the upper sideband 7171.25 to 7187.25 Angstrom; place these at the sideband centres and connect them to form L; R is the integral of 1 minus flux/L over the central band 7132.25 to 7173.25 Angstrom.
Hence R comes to 1.7 Angstrom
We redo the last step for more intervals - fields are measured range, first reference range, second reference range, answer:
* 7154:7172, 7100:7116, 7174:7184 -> 1.2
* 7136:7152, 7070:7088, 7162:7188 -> -0.3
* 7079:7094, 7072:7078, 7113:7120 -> 0.5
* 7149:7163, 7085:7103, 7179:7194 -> 0.1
